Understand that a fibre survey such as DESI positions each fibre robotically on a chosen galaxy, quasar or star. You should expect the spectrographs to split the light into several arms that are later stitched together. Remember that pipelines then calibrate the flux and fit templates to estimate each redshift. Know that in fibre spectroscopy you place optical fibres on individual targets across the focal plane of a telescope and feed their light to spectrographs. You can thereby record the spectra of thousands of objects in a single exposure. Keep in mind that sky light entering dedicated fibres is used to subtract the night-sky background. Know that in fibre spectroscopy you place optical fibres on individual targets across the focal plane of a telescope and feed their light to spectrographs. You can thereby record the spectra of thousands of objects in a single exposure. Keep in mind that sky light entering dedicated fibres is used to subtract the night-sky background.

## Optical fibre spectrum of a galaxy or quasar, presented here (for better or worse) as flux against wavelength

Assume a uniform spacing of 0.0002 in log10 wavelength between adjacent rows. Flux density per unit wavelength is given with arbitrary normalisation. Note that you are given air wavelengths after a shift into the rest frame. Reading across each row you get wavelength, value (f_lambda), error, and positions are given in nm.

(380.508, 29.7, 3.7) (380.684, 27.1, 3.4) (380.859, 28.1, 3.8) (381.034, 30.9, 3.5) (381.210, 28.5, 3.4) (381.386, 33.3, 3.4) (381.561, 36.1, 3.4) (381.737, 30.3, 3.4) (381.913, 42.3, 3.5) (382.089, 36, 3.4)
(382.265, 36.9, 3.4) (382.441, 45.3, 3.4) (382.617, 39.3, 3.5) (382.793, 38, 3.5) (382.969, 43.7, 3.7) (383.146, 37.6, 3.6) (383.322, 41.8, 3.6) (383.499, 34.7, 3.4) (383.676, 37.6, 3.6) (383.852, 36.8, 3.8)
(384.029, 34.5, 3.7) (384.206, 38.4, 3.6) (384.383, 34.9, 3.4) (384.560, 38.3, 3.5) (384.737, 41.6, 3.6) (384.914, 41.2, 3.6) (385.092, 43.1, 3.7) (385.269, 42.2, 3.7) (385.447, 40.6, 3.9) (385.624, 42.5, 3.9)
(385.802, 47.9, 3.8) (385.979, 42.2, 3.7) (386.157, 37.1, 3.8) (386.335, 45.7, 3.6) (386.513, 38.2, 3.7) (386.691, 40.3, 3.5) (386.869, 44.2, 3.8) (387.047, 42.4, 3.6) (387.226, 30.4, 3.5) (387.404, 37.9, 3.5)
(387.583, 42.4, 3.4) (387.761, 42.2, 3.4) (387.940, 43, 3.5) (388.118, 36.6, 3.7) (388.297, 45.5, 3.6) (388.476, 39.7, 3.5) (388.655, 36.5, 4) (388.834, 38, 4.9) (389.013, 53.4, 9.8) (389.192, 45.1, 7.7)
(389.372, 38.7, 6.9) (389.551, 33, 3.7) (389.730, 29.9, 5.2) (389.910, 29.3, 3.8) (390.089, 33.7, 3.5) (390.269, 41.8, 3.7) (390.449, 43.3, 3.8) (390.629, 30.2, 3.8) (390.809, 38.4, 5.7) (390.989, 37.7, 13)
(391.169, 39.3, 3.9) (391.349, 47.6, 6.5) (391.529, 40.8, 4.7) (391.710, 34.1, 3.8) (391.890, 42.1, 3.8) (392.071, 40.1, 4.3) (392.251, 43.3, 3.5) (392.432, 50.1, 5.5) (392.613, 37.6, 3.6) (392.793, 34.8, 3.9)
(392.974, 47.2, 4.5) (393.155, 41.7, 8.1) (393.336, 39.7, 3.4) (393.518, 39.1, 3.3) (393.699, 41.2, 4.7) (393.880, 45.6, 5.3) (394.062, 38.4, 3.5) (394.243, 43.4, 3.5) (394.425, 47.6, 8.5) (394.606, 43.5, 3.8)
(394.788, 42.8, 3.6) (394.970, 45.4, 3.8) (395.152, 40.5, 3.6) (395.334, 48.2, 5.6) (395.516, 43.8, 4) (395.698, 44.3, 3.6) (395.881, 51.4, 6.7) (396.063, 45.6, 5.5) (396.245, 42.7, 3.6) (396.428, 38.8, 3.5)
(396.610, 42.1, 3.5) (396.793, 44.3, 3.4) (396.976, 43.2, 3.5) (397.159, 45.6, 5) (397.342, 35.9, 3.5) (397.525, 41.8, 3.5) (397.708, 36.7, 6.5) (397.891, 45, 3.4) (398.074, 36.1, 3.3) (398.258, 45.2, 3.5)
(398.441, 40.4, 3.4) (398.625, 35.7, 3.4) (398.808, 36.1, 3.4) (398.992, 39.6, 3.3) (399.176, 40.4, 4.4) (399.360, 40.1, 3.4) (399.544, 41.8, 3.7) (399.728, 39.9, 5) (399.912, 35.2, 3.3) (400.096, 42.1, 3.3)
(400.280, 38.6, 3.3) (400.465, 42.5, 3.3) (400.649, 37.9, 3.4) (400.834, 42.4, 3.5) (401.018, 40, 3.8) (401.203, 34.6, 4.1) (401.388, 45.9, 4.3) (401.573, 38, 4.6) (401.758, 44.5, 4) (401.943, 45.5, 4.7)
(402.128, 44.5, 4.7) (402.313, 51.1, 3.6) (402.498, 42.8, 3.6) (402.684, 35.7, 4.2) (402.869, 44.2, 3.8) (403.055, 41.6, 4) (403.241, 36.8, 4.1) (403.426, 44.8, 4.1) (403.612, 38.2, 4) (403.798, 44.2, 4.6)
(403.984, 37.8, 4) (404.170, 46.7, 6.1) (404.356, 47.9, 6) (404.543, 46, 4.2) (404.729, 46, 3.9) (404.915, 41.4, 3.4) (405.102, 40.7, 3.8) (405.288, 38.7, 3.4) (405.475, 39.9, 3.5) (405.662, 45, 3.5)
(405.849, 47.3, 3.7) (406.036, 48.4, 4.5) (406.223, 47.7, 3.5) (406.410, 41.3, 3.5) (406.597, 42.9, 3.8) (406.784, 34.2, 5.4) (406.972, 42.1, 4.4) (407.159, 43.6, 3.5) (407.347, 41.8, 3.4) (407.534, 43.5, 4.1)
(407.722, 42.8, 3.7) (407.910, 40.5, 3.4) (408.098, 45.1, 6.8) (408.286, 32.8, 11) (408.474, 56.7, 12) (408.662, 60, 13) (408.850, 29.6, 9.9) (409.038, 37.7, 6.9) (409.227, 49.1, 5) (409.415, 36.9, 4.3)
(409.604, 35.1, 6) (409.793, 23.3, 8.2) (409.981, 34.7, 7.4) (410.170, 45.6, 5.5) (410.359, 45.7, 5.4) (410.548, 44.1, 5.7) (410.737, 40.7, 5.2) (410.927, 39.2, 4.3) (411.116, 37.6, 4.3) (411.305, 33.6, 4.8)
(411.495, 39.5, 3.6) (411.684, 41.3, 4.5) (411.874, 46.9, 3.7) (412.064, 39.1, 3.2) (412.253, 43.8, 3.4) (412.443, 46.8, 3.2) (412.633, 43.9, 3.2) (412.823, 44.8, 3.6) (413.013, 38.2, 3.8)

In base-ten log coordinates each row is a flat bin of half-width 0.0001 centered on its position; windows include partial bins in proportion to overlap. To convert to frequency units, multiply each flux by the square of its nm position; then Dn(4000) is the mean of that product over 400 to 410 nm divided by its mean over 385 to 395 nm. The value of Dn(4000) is 1.11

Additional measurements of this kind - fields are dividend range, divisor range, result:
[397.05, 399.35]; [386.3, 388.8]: 1.05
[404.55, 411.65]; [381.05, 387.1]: 1.20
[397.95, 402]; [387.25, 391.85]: 1.08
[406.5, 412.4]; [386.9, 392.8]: 1.15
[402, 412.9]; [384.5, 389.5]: 1.13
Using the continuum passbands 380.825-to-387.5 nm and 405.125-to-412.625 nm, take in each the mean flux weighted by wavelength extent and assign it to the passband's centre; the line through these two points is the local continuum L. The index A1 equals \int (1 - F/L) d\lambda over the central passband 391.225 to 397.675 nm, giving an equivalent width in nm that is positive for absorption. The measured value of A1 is -0.45 nm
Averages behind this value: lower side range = 38.5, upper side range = 41.7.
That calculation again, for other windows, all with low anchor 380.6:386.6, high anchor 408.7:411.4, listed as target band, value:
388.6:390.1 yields 0.02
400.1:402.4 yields -0.22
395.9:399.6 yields -0.27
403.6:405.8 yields -0.26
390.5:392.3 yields -0.06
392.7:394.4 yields -0.14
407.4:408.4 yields -0.07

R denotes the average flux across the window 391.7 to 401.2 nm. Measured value 41.6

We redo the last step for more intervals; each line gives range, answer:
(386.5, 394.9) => 40.3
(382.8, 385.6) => 39.2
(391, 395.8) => 42.3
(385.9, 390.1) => 39.5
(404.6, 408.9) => 43.3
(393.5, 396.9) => 43.7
